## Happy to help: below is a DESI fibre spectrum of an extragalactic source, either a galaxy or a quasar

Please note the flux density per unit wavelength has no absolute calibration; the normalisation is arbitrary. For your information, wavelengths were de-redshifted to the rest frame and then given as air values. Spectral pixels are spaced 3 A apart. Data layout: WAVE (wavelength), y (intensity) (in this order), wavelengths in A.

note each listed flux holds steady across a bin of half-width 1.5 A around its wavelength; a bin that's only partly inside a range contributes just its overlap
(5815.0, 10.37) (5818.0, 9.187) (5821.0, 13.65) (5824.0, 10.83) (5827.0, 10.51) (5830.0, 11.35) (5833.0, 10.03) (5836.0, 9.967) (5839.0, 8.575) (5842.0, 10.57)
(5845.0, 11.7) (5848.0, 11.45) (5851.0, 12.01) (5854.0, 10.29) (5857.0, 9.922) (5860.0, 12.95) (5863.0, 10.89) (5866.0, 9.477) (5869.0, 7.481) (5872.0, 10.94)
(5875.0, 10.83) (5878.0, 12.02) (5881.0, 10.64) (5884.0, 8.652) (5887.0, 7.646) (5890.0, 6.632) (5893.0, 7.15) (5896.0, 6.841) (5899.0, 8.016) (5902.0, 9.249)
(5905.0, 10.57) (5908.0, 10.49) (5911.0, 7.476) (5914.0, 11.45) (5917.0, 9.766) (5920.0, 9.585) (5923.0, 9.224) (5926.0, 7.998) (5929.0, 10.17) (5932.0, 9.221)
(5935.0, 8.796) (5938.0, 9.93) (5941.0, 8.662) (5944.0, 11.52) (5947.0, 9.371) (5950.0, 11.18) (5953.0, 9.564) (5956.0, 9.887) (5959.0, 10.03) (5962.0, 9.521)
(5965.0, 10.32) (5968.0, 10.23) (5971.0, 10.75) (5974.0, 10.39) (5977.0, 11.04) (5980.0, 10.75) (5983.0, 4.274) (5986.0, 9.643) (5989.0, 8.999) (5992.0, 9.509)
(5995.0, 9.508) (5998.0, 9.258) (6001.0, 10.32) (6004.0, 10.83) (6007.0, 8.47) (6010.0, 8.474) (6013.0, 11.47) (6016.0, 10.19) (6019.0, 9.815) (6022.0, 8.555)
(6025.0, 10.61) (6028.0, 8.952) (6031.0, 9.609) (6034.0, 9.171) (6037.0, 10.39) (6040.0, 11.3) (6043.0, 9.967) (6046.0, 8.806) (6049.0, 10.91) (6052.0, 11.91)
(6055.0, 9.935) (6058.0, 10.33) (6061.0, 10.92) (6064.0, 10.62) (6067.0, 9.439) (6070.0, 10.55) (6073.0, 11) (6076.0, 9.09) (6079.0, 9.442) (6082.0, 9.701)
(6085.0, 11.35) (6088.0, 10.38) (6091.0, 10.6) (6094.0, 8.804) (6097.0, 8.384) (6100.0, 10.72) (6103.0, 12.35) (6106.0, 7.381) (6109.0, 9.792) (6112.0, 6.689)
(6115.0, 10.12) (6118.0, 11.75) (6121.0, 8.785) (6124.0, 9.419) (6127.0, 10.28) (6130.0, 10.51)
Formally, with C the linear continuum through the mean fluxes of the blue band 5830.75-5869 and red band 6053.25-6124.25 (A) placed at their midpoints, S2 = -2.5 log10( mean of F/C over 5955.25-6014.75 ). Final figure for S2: 0.06 mag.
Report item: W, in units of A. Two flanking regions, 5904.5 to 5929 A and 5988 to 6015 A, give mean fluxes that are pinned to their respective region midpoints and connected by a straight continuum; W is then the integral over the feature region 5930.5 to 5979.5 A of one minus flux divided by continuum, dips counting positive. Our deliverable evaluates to -2.2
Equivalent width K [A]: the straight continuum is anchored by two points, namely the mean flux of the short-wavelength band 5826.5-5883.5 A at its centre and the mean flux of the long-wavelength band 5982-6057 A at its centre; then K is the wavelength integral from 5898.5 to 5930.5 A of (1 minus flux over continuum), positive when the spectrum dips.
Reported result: 2.3 A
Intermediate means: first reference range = 10.6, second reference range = 9.68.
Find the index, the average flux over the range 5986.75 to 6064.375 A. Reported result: 9.94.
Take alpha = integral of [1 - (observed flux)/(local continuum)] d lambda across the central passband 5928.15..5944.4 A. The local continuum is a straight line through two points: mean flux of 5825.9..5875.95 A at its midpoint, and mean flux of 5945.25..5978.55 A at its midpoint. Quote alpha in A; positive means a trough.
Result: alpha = 1.1 A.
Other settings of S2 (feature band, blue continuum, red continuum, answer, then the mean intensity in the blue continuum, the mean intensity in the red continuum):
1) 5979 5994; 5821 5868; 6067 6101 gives 0.196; 10.8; 9.97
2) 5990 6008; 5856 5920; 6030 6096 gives 0.029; 9.48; 10.2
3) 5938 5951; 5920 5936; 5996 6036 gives -0.098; 9.14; 9.68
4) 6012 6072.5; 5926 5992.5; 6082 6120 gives -0.044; 9.68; 9.84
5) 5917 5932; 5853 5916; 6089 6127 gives 0.026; 9.5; 9.61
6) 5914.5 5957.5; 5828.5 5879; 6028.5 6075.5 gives 0.085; 10.6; 10.3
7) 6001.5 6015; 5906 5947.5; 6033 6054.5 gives 0.028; 9.56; 10.4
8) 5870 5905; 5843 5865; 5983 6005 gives 0.197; 11.3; 9.33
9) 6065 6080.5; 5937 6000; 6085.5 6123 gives -0.025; 9.73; 9.69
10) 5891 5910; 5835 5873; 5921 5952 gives 0.157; 10.5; 9.61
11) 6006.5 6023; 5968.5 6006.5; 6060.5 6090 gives 0.023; 9.59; 10.2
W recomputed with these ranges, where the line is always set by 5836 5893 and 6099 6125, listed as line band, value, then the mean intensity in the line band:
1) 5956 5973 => -0.4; 10.2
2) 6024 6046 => -0.3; 9.9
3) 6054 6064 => -0.7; 10.5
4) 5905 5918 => 0.1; 9.89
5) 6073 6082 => 0.1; 9.63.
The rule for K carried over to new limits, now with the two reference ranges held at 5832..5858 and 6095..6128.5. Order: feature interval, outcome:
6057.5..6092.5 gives -2.0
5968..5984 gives 0.6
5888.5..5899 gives 3.4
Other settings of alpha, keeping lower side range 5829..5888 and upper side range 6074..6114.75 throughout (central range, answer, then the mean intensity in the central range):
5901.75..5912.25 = 0.7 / 9.52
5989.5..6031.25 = 1.0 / 9.67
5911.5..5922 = 0.3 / 9.95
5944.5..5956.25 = -0.1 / 10.1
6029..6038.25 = 0.1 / 9.66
